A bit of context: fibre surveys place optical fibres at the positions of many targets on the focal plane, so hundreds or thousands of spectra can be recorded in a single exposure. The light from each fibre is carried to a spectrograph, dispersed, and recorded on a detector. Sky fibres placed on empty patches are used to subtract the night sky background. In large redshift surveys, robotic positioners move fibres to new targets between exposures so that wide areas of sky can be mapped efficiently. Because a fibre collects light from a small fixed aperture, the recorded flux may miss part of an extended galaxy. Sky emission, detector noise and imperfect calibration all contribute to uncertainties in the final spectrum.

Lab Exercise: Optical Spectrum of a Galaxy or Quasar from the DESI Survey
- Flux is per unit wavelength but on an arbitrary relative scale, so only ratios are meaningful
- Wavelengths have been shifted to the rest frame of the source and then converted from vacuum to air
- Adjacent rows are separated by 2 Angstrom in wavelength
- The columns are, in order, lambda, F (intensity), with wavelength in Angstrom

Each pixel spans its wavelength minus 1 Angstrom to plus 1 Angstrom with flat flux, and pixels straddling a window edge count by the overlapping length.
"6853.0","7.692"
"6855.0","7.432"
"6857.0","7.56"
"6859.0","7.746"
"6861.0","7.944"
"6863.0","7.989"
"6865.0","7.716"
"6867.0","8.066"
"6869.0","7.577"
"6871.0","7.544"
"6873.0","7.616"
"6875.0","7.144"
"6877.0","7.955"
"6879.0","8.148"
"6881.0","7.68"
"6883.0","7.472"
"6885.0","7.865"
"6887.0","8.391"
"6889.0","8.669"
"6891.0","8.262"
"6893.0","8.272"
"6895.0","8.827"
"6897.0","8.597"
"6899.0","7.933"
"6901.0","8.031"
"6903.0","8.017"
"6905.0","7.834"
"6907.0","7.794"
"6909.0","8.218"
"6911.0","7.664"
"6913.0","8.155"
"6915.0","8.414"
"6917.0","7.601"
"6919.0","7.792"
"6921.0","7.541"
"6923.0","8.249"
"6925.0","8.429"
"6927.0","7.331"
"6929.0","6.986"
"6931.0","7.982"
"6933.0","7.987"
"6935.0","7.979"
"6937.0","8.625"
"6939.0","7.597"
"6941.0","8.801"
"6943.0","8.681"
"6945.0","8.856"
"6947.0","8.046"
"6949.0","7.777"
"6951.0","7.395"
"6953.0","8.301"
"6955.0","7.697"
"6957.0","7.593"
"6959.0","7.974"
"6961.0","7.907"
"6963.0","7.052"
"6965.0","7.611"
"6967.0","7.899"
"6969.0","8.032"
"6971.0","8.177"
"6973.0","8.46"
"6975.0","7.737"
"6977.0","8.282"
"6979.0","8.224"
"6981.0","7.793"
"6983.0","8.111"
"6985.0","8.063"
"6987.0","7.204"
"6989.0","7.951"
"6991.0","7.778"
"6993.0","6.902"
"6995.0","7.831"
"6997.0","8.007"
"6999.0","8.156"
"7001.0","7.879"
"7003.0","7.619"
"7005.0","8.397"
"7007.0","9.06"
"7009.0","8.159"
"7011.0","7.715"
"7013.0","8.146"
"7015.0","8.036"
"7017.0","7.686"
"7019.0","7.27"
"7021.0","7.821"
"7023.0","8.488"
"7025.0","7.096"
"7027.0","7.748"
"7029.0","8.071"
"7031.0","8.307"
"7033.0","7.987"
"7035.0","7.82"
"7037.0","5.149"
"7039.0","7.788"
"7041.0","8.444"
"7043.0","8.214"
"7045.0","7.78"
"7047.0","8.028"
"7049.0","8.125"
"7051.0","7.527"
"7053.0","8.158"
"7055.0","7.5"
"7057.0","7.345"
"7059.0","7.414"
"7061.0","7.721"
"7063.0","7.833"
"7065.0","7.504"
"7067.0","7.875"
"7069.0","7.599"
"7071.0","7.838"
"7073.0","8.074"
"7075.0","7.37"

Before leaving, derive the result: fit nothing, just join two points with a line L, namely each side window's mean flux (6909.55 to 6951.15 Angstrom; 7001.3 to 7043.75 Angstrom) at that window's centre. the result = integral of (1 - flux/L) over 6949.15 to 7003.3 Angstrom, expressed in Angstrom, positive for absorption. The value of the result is 0.6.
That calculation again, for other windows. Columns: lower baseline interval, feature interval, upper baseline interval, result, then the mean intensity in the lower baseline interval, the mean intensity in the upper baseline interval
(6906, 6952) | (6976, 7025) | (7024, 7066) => -0.7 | 8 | 7.69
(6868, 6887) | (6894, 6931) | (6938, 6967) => -0.7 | 7.7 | 7.95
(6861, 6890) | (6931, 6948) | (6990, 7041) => -1.0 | 7.85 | 7.81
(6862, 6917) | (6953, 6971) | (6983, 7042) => 0.2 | 7.99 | 7.82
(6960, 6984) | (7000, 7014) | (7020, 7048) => -0.5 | 7.94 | 7.77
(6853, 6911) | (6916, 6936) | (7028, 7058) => 0.2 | 7.93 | 7.75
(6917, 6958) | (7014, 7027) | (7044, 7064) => 0.1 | 7.97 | 7.74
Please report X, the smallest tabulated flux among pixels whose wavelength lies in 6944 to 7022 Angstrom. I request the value 6.902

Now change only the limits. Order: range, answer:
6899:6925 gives 7.541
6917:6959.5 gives 6.986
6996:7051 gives 5.149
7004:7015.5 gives 7.715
